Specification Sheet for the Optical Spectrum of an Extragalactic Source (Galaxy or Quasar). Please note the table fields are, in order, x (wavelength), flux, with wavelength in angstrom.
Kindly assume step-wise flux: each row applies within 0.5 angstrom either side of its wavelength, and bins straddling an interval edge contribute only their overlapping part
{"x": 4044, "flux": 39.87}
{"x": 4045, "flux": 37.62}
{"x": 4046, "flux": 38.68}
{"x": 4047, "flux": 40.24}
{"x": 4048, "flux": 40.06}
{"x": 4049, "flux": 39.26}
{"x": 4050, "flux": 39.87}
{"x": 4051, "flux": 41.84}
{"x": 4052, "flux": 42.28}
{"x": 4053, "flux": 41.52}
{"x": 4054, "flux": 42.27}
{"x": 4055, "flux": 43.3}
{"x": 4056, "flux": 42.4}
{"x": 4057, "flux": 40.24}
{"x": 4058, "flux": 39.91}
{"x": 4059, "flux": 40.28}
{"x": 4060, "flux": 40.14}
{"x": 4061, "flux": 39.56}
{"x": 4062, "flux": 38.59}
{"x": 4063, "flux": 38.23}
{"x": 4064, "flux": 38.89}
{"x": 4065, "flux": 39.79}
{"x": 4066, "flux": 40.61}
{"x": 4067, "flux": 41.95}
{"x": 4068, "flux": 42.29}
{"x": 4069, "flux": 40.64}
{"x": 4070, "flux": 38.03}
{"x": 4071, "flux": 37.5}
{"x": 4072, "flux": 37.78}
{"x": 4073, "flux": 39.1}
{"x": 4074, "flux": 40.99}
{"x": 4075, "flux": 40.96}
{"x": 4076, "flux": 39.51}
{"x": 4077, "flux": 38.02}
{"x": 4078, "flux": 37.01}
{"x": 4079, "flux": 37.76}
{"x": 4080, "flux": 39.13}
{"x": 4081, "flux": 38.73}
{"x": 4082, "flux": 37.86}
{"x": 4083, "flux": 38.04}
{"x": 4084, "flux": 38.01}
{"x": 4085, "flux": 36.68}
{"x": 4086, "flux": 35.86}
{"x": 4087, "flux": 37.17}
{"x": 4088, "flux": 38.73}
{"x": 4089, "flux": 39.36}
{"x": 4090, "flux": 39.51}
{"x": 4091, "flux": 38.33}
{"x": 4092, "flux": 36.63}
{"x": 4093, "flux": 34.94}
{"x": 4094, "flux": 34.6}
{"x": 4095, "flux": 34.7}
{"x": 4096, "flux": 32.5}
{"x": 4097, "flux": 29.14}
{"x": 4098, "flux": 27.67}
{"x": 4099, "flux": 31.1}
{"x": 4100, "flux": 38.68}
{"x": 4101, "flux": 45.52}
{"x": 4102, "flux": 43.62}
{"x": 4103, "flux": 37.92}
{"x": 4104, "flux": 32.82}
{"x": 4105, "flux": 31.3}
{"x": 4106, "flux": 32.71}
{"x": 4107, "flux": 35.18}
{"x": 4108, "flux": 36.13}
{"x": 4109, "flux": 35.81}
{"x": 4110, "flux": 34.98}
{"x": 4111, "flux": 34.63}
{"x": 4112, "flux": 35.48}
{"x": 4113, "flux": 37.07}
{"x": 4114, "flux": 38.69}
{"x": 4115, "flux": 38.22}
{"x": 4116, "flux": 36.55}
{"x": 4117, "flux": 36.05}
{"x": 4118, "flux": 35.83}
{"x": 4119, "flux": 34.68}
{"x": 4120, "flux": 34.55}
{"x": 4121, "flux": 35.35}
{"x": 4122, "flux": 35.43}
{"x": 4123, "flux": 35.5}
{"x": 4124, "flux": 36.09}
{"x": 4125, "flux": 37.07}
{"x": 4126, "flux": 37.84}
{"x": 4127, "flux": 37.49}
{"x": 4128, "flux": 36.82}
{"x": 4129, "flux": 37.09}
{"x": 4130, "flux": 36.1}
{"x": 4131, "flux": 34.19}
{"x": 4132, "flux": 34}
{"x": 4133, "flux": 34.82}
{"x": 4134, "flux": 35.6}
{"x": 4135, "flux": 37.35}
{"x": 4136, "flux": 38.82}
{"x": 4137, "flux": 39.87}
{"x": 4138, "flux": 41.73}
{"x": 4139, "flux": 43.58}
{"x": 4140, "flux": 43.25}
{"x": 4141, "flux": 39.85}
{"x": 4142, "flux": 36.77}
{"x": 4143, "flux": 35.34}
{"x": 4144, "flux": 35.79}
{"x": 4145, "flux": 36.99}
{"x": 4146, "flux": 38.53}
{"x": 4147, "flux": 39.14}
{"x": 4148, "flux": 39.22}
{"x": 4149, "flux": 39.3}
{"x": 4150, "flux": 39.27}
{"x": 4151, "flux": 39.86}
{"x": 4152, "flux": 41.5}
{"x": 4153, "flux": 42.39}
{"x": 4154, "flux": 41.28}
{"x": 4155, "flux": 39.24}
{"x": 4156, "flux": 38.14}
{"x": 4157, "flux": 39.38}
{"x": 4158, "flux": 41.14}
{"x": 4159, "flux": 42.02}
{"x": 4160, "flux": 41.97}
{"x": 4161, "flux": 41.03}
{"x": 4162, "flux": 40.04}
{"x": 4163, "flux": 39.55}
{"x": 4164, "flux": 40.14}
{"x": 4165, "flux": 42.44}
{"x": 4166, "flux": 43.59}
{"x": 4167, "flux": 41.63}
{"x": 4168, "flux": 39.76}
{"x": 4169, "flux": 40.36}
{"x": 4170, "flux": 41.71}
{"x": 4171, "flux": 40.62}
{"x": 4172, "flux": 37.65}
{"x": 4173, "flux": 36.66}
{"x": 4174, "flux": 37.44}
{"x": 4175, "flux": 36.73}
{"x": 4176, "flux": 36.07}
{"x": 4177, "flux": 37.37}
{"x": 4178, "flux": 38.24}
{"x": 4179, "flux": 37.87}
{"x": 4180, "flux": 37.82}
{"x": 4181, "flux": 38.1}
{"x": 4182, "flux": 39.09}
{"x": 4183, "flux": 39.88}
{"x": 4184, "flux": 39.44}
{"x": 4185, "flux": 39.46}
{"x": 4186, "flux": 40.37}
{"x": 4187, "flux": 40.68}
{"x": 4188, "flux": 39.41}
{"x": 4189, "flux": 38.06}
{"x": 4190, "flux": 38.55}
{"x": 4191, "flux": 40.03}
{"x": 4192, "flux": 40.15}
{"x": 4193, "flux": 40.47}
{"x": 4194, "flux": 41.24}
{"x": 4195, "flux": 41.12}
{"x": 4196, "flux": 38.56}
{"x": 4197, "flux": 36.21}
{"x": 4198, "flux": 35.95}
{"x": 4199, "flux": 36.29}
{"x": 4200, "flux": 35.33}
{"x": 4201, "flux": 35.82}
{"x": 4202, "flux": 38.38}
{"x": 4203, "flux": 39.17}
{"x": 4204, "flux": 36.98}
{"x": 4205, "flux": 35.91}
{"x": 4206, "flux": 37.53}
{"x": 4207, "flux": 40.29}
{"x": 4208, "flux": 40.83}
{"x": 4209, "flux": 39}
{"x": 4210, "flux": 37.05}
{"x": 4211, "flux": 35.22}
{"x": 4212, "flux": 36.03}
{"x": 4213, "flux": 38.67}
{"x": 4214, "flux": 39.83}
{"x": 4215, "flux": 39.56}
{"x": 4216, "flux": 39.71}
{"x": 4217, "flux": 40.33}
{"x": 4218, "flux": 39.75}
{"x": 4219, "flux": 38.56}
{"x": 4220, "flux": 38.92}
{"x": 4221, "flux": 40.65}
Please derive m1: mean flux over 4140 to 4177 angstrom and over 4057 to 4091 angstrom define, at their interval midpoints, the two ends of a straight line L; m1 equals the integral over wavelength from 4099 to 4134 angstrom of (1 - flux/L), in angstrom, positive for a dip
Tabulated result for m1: 2.7 angstrom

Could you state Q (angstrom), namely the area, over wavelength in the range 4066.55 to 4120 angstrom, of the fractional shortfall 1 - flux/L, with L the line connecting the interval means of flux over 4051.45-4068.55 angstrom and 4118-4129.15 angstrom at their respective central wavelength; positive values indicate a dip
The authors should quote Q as 1.9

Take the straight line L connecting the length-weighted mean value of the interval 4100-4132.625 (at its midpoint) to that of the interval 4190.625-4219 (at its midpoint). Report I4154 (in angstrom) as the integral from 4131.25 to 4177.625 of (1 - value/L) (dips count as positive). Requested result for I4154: -2.6 angstrom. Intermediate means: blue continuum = 36.3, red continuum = 38.4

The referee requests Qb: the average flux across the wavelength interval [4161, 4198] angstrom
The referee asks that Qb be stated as 39.3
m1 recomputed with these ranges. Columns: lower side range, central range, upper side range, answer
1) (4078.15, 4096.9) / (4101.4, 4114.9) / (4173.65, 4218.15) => 0.4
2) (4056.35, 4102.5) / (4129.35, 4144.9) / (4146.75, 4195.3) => 0.5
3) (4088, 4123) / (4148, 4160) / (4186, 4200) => -0.9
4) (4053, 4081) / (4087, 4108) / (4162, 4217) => 2.0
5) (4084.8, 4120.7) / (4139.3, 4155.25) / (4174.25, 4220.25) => -0.9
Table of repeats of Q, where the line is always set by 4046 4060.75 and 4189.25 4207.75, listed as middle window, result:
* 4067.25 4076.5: 0.19 angstrom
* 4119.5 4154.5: 1.26 angstrom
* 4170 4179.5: 0.21 angstrom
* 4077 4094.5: 1.18 angstrom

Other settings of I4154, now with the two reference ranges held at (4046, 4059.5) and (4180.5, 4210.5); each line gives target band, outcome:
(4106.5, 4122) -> 1.56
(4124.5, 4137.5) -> 0.98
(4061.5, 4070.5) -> 0.19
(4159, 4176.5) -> -0.36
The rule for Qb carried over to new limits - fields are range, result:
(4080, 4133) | 36.1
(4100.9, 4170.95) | 38.2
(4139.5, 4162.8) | 39.6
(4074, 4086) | 38.3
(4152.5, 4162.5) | 40.7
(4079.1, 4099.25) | 36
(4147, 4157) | 39.9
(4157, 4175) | 40.3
